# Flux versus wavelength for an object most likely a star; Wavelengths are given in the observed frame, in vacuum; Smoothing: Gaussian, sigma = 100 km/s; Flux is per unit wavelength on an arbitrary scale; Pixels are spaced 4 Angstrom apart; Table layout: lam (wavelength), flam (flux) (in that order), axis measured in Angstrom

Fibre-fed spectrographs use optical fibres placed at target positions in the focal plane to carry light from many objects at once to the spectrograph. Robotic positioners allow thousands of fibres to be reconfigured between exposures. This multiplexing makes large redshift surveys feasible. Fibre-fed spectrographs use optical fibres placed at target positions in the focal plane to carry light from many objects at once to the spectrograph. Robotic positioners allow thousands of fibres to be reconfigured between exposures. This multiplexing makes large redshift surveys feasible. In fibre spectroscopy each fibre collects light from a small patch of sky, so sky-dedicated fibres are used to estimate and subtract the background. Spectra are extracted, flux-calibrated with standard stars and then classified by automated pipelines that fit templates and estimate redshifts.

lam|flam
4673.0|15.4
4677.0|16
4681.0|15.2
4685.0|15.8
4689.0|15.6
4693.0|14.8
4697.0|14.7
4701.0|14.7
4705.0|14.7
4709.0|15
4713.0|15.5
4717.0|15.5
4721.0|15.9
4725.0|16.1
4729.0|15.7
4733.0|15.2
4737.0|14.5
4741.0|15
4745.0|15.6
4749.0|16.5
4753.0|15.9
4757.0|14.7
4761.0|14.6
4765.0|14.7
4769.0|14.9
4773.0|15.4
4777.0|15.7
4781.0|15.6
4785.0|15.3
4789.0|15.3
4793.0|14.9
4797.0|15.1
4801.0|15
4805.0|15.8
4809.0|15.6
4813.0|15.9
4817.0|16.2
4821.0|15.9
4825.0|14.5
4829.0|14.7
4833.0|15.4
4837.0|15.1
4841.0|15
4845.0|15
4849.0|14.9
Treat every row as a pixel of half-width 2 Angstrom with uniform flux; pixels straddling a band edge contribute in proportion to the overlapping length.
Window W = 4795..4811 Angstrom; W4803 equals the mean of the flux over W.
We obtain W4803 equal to 15.4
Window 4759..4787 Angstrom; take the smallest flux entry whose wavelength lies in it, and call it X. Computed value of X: 14.6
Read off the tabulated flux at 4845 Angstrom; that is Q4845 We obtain 15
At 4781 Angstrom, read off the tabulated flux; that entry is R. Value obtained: 15.6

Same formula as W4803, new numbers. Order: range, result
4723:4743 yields 15.3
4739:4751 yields 15.7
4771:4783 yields 15.6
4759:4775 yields 14.9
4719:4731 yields 15.9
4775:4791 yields 15.5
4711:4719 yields 15.5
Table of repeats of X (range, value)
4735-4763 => 14.5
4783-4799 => 14.9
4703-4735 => 14.7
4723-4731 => 15.7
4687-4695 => 14.8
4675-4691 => 15.2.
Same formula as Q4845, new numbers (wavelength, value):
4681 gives 15.2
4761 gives 14.6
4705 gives 14.7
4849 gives 14.9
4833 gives 15.4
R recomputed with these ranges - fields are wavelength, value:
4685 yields 15.8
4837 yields 15.1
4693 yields 14.8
